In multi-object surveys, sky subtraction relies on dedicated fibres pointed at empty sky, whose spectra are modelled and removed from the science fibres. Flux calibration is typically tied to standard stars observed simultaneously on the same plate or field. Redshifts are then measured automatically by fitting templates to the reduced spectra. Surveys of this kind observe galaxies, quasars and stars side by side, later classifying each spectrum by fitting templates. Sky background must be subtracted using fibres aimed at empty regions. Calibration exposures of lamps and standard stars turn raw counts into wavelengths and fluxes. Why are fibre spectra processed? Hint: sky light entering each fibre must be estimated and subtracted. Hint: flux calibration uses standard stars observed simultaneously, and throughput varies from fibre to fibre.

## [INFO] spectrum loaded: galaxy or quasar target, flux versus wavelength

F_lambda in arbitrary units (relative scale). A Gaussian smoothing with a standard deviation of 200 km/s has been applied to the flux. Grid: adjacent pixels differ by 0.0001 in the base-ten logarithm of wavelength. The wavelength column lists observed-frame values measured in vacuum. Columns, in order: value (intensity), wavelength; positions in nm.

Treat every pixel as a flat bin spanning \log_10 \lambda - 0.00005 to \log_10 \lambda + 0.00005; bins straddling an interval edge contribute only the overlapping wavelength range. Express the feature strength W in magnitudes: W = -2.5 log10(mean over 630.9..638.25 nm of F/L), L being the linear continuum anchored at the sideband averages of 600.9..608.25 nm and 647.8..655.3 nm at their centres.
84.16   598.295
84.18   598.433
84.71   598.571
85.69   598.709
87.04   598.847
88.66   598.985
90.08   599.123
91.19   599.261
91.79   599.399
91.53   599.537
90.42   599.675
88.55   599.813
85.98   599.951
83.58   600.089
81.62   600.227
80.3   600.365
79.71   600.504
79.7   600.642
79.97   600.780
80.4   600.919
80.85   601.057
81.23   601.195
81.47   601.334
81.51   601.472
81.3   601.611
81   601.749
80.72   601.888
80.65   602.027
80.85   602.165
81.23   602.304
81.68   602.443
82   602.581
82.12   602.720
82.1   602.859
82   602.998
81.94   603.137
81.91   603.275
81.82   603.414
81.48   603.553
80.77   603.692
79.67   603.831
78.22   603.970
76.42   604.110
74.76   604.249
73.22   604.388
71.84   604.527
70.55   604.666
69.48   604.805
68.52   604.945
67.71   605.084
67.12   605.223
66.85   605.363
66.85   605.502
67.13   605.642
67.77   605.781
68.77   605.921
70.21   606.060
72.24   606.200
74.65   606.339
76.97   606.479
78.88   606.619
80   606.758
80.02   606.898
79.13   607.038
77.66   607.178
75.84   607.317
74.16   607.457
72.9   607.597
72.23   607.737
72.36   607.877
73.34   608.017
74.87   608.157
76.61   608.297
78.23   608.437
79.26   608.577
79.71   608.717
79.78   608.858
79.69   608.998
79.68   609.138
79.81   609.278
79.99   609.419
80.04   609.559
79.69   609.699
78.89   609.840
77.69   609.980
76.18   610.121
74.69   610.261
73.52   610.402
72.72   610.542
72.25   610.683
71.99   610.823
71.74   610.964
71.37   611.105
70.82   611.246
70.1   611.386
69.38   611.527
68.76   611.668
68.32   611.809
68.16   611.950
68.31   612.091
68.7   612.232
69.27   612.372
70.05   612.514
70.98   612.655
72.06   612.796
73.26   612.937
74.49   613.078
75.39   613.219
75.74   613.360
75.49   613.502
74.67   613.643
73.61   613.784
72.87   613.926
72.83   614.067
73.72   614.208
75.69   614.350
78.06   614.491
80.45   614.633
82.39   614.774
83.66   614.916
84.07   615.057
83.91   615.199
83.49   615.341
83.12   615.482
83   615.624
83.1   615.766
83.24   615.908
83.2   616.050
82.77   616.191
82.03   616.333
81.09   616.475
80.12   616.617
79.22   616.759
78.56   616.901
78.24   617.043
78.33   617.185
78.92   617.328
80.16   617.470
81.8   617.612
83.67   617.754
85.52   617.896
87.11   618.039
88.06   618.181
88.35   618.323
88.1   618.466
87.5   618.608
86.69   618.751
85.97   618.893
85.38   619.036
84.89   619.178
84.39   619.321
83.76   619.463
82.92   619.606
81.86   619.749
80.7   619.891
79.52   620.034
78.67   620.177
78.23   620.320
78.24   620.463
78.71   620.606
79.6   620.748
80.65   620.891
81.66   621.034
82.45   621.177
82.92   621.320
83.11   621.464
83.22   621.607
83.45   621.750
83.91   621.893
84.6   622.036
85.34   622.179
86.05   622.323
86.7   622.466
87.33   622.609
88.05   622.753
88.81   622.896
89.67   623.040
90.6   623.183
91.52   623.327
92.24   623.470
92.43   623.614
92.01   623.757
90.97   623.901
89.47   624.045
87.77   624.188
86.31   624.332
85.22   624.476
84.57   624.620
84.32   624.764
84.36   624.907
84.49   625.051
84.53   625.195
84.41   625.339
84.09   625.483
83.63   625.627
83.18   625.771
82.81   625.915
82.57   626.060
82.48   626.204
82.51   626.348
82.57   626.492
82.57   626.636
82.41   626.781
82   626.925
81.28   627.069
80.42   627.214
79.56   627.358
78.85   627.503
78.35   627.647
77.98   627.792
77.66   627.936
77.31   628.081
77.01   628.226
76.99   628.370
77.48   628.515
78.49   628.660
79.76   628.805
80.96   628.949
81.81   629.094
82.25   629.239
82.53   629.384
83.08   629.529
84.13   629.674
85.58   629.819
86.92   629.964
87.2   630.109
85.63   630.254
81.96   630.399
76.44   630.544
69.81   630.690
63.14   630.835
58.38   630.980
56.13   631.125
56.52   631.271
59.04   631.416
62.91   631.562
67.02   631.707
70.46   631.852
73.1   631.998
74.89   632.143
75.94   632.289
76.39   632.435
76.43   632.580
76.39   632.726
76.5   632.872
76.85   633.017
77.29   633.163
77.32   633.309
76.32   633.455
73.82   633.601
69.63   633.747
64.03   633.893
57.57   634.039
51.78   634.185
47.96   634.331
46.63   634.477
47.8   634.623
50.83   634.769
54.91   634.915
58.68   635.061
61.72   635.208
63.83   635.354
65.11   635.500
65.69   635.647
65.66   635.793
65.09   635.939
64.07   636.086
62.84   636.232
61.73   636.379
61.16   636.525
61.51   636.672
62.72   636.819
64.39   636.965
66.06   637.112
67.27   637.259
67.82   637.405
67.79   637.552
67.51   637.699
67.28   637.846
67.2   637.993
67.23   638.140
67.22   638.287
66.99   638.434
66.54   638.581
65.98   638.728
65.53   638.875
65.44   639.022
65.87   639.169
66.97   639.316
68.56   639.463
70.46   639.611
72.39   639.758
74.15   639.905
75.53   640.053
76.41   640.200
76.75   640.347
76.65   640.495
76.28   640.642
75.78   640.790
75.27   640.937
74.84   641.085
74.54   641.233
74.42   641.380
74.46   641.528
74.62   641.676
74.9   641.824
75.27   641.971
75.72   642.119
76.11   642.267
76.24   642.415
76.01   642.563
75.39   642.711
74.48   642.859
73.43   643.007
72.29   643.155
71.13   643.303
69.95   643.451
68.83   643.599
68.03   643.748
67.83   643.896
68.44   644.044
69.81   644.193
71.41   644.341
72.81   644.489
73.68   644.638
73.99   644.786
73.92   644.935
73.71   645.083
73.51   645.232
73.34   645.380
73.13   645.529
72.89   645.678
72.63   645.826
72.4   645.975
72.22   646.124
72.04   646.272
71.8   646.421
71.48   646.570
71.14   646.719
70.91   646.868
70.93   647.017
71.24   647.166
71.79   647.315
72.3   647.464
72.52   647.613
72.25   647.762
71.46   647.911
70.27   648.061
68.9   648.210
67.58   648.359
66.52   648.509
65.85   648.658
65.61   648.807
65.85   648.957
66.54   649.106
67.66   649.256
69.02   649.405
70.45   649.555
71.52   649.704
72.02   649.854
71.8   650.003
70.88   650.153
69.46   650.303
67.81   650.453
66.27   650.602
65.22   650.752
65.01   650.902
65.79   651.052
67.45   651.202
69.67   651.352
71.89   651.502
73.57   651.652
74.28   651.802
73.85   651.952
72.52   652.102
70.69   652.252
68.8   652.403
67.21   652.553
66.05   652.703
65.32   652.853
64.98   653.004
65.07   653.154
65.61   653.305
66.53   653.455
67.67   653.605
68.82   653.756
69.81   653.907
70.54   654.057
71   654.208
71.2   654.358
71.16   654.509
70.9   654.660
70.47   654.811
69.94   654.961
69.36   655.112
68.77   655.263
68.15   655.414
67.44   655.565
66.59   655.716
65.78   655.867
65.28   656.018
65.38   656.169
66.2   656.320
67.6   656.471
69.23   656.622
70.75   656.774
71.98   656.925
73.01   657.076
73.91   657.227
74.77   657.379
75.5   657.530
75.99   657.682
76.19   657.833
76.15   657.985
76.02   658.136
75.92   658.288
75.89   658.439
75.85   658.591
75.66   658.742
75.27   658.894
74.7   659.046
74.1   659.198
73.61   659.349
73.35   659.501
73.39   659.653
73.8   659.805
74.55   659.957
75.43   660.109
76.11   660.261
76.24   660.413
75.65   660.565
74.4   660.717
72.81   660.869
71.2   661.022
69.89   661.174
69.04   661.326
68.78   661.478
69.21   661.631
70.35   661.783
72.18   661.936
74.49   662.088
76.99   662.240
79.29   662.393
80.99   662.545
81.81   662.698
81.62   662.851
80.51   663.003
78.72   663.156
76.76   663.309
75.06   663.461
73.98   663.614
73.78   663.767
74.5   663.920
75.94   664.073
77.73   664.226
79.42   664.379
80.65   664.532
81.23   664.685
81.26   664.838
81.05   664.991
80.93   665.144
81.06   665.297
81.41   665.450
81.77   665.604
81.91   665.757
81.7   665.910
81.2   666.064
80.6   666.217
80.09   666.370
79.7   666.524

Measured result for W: 0.10 mag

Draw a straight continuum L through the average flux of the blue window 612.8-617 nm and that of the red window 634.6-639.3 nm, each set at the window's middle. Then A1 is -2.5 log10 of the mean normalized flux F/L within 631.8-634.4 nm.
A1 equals -0.06 mag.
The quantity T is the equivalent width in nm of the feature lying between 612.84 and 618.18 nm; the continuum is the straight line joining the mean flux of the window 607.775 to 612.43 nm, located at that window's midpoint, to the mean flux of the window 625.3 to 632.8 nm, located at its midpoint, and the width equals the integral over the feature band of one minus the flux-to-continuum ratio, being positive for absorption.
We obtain -0.314 nm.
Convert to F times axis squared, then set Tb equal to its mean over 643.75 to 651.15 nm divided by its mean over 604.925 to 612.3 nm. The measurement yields 1.08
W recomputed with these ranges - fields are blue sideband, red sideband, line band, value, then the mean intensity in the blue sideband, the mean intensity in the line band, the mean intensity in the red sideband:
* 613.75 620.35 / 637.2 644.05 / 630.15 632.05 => 0.12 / 81.8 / 68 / 71.5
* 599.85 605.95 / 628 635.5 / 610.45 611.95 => 0.08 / 77.7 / 70.7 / 70.8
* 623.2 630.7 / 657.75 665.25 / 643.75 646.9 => 0.10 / 83.1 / 72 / 75.8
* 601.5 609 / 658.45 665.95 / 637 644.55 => 0.07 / 76.2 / 71.3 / 76.3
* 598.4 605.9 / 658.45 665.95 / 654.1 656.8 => 0.12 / 79.9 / 68.6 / 76.3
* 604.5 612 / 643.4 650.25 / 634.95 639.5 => 0.10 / 73.9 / 65.1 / 70.7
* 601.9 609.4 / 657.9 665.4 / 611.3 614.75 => 0.05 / 76.2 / 72.7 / 75.9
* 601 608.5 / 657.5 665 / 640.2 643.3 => 0.01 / 76.3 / 75.1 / 75.6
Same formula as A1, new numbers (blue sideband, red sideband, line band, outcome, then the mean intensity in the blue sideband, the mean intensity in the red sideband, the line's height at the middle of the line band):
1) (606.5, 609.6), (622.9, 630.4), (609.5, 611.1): 0.04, 77.4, 83.7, 78.2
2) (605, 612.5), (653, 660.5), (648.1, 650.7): 0.05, 73.8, 71.5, 71.9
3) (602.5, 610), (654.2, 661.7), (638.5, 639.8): 0.09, 76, 72.1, 73.5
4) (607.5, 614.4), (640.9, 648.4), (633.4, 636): 0.21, 74.1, 72.5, 73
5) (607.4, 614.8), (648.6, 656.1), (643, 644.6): -0.01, 74.4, 68.7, 69.9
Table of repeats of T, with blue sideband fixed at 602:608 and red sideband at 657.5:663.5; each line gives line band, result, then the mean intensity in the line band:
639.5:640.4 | 0.02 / 74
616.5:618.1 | -0.12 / 81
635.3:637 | 0.26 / 63.6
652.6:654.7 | 0.20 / 68.1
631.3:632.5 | 0.09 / 69.4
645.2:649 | 0.22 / 70.8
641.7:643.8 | 0.05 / 73.5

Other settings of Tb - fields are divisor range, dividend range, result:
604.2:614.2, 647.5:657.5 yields 1.08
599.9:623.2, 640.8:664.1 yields 1.04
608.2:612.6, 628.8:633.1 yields 1.08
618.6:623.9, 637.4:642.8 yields 0.90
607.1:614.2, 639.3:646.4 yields 1.09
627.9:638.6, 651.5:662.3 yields 1.11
